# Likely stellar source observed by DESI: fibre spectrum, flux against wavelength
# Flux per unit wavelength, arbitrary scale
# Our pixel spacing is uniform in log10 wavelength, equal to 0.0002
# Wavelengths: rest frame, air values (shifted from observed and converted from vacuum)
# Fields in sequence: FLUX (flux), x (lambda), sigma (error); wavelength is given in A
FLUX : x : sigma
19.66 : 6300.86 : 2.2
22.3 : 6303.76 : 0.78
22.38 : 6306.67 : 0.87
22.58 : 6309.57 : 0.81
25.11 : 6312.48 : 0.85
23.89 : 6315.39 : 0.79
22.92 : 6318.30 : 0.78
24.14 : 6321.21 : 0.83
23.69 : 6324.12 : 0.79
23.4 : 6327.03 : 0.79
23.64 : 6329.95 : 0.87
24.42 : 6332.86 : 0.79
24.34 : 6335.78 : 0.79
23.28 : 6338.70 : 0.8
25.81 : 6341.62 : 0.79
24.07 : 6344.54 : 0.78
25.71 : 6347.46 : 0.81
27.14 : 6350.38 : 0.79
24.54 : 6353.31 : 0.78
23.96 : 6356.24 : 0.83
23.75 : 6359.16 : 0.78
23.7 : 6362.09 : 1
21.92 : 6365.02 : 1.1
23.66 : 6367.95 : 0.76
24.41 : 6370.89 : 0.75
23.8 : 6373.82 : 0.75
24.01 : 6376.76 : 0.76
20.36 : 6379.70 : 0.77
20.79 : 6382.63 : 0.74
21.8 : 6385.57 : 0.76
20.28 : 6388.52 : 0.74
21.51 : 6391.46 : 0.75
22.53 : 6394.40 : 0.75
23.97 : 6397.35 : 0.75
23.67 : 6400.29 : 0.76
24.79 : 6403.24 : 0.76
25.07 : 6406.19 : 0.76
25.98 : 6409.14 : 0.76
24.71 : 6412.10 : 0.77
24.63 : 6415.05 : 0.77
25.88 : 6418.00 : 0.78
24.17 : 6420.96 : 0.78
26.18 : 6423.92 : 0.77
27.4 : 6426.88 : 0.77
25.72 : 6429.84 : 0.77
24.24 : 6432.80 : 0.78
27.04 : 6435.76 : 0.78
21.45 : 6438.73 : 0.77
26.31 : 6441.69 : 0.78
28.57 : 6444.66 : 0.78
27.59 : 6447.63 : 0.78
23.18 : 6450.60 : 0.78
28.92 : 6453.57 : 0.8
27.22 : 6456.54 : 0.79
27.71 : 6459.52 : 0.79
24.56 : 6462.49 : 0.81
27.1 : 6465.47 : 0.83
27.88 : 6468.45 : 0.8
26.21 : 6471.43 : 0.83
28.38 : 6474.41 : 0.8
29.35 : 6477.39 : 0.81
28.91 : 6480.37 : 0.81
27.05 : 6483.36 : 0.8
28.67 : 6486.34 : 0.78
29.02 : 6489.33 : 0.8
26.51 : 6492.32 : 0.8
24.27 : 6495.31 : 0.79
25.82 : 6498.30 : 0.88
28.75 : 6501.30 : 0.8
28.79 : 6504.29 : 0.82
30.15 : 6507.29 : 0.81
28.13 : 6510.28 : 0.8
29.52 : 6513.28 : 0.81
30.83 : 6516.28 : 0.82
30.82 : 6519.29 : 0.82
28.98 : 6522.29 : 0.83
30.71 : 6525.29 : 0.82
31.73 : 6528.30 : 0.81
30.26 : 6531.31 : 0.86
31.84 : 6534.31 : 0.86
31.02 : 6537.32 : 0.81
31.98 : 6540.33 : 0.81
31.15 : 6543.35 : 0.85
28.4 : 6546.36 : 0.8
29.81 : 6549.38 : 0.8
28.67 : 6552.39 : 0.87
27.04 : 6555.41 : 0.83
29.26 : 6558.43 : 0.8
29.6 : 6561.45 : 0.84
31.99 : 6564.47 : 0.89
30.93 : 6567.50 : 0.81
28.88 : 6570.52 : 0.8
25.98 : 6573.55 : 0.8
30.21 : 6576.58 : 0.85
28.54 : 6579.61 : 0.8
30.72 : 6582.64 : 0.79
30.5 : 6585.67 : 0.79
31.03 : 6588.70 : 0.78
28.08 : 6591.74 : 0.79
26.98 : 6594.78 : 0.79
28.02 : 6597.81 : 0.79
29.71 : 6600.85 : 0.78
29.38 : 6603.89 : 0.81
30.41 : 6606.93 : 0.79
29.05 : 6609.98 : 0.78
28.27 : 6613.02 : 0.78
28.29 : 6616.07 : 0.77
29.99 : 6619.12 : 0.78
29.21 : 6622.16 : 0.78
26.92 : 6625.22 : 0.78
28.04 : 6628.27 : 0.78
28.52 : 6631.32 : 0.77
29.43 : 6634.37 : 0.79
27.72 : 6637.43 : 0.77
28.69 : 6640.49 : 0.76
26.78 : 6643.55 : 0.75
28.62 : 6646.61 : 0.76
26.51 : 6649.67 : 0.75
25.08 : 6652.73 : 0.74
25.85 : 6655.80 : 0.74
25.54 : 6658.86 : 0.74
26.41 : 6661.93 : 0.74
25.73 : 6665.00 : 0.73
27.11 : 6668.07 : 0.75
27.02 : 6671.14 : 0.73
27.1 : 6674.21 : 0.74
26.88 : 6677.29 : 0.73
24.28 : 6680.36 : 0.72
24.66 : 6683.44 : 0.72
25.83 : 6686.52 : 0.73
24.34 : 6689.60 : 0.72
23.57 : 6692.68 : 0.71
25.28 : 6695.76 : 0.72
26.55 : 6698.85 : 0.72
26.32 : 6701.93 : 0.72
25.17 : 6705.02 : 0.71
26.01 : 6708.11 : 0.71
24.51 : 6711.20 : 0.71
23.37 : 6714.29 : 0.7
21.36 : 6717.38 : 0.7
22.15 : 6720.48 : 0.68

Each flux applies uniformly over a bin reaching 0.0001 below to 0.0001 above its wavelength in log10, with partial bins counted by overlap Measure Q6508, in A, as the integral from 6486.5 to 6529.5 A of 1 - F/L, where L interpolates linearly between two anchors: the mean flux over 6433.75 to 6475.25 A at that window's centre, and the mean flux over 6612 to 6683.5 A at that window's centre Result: -3.40 A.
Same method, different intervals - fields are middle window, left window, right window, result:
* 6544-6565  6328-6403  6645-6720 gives -3.84 A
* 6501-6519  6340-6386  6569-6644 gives -1.81 A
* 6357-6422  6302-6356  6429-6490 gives 4.98 A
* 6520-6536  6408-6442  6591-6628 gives -2.09 A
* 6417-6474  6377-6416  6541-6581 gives -2.91 A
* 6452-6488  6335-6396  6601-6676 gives -3.73 A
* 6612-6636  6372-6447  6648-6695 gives -2.95 A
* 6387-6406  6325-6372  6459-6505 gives 1.82 A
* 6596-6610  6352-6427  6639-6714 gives -2.17 A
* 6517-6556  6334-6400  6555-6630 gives -3.64 A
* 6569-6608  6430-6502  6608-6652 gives -1.69 A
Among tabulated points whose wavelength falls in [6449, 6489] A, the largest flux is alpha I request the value 29.35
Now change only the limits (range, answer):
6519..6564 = 31.98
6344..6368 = 27.14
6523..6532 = 31.73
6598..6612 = 30.41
